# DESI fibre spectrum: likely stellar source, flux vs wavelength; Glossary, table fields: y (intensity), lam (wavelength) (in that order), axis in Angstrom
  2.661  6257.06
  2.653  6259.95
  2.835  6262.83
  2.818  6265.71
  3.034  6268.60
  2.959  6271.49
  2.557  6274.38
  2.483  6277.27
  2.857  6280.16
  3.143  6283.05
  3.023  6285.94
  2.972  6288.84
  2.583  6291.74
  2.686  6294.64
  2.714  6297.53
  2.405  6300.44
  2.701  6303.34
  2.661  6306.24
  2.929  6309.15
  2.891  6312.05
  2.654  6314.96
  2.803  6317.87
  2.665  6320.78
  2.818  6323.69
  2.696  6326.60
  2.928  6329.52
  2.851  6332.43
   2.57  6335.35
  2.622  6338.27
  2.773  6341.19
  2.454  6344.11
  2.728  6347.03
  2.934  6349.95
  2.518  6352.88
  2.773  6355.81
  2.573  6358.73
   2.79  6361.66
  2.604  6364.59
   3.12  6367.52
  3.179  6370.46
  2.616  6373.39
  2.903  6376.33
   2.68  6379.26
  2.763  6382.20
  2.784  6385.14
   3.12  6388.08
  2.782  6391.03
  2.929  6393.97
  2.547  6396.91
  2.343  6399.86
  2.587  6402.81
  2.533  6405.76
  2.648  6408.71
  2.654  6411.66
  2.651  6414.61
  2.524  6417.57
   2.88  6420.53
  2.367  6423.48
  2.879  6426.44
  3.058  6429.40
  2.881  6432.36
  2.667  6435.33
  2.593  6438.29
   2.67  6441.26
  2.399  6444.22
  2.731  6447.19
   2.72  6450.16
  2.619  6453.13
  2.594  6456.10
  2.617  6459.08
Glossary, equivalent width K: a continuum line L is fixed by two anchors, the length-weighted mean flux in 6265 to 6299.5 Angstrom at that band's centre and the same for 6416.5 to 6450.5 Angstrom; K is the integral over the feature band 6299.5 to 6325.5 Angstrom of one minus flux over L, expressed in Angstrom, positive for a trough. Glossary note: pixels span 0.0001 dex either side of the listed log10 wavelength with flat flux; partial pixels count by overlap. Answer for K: 0.5 Angstrom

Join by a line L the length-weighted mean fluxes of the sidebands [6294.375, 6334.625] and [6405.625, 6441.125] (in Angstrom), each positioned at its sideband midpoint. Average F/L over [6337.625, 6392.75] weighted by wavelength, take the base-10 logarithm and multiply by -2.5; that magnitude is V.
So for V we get -0.022 mag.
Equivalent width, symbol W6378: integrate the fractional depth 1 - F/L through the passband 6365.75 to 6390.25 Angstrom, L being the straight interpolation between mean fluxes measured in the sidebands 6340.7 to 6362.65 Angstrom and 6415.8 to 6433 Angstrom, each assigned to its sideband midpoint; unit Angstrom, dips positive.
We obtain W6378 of -1.6 Angstrom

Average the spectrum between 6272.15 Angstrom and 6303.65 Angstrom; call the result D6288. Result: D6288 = 2.75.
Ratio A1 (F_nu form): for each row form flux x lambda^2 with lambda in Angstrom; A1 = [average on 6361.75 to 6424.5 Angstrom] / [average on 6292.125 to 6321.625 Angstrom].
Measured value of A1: 1.04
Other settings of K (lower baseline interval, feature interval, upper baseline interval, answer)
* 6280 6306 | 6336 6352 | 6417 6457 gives 0.3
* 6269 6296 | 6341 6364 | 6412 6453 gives 0.6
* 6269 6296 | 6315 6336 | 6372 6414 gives 0.1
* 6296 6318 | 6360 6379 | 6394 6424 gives -1.5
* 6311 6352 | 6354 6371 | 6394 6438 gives -0.7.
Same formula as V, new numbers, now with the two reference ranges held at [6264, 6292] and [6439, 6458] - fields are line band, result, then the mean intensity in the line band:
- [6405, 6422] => 0.01 mag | 2.65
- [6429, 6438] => -0.07 mag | 2.81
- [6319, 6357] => 0.02 mag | 2.72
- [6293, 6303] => 0.09 mag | 2.61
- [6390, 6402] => 0.02 mag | 2.64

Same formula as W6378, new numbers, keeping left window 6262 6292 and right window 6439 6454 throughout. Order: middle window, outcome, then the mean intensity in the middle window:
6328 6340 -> 0.1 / 2.74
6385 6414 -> 0.0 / 2.69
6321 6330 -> 0.0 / 2.78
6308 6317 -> 0.0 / 2.82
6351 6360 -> 0.4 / 2.64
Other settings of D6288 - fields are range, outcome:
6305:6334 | 2.79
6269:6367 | 2.74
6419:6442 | 2.75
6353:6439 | 2.74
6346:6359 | 2.72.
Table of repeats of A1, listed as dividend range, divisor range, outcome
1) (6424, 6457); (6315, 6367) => 1.03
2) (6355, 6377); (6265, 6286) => 1.02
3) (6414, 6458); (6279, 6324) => 1.01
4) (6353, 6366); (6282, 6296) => 0.95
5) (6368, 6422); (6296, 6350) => 1.03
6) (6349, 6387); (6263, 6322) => 1.03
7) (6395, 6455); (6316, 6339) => 0.99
